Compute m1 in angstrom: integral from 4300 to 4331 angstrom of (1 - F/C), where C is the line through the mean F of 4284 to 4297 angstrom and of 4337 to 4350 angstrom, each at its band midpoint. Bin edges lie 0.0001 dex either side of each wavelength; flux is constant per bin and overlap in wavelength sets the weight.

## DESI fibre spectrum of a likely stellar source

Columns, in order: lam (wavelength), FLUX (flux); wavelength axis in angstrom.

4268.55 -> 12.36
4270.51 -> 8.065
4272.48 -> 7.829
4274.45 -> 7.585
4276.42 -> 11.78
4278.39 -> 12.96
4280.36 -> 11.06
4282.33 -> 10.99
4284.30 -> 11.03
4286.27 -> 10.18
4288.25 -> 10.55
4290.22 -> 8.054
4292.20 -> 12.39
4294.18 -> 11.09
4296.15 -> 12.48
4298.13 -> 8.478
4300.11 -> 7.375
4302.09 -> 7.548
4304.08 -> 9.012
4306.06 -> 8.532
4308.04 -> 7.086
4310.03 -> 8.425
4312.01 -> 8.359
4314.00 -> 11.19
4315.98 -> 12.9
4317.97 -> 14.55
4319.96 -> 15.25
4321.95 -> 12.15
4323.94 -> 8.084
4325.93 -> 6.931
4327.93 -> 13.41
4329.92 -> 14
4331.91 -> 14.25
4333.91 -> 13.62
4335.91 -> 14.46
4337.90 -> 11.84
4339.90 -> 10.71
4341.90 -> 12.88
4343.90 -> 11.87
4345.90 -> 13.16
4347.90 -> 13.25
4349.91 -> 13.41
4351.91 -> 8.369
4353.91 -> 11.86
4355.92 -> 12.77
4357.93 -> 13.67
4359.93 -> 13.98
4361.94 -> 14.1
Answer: 3.2 angstrom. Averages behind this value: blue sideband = 10.8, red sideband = 12.4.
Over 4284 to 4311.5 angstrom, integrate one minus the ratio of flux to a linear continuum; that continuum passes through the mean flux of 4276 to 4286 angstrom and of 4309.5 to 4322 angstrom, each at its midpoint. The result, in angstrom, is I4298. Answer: 5.4 angstrom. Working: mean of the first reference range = 11.5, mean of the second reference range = 11.9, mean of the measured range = 9.38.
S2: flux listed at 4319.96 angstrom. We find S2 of 15.25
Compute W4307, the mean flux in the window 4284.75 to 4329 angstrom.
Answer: 10.2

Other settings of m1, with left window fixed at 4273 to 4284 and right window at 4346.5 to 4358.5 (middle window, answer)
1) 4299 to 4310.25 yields 3.29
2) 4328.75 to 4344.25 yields -1.47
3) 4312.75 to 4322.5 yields -1.36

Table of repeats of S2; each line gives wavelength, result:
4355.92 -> 12.77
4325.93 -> 6.931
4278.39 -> 12.96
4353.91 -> 11.86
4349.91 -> 13.41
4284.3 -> 11.03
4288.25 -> 10.55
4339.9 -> 10.71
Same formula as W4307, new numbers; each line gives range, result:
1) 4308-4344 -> 11.8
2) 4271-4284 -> 10.3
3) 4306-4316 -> 9.17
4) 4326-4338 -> 13.2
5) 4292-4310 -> 9.15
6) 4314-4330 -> 12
